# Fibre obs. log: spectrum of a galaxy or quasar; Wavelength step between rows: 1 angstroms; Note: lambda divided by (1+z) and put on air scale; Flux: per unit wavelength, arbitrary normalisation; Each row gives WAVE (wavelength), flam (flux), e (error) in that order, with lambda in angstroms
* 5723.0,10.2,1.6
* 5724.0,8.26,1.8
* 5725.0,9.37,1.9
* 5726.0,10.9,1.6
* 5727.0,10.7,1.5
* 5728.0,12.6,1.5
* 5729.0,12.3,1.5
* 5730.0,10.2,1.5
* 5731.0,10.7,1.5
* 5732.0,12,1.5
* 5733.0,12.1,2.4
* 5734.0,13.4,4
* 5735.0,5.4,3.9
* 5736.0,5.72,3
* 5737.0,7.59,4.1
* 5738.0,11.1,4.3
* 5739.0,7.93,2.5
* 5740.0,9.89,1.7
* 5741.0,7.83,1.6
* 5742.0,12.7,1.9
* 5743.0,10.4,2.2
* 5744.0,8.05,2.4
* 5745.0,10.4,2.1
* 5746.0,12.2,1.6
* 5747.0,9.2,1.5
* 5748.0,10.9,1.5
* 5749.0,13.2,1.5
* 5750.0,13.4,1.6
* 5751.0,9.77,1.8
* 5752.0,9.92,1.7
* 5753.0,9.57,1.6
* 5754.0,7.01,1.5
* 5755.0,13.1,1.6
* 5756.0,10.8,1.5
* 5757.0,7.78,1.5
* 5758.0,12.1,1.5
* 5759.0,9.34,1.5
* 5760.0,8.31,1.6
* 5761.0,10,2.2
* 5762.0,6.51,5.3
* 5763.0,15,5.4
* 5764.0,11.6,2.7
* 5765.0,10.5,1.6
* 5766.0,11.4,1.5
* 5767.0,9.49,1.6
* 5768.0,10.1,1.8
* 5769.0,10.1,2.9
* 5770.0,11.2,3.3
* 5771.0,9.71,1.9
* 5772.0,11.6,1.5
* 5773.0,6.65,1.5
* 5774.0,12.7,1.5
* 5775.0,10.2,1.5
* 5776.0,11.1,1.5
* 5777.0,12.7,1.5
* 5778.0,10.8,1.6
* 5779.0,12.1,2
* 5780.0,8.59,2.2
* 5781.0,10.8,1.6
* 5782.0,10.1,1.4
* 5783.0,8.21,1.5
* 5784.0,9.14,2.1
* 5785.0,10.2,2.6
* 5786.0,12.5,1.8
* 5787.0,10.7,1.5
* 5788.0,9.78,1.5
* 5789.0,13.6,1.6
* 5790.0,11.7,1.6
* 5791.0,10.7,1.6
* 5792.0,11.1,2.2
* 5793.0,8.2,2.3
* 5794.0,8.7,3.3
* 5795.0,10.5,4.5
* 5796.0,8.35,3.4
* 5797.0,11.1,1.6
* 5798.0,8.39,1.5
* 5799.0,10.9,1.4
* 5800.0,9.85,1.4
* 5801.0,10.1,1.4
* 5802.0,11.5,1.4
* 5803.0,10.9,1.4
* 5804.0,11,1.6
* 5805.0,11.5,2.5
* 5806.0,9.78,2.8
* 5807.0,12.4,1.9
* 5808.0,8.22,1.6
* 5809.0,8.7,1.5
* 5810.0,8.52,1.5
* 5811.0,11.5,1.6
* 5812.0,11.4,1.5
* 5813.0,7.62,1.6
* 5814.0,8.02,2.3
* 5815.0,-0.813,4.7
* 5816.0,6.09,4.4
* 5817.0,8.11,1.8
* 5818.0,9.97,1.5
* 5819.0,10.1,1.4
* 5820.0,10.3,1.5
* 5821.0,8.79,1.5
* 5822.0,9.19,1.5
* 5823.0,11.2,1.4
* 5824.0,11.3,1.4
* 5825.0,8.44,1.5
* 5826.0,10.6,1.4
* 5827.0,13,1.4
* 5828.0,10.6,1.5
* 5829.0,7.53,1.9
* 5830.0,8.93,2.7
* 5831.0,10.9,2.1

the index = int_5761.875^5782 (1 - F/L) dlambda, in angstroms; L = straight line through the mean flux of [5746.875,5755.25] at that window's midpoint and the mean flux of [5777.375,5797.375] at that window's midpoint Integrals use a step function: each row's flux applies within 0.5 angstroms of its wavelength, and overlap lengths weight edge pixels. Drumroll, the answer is -0.4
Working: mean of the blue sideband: 10.7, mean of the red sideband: 10.4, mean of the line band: 10.7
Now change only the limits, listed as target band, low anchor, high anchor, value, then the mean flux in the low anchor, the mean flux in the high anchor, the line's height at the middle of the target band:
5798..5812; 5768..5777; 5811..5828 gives -1.2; 10.5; 9.08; 9.52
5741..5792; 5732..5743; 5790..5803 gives -3.9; 9.53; 10.1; 9.79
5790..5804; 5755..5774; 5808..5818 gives -2.4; 10.3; 7.82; 8.63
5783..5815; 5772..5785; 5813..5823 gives -3.3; 10.3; 7.92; 9.07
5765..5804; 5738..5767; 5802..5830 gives -2.2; 10.3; 9.44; 9.87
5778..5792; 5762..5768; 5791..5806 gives -0.2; 11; 10.2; 10.5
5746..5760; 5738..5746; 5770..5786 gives -0.6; 9.86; 10.4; 10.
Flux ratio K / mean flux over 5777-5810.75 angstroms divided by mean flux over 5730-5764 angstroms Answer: 1.02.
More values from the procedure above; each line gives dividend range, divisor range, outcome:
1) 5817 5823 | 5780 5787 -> 0.96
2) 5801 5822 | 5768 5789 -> 0.88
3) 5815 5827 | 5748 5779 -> 0.87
